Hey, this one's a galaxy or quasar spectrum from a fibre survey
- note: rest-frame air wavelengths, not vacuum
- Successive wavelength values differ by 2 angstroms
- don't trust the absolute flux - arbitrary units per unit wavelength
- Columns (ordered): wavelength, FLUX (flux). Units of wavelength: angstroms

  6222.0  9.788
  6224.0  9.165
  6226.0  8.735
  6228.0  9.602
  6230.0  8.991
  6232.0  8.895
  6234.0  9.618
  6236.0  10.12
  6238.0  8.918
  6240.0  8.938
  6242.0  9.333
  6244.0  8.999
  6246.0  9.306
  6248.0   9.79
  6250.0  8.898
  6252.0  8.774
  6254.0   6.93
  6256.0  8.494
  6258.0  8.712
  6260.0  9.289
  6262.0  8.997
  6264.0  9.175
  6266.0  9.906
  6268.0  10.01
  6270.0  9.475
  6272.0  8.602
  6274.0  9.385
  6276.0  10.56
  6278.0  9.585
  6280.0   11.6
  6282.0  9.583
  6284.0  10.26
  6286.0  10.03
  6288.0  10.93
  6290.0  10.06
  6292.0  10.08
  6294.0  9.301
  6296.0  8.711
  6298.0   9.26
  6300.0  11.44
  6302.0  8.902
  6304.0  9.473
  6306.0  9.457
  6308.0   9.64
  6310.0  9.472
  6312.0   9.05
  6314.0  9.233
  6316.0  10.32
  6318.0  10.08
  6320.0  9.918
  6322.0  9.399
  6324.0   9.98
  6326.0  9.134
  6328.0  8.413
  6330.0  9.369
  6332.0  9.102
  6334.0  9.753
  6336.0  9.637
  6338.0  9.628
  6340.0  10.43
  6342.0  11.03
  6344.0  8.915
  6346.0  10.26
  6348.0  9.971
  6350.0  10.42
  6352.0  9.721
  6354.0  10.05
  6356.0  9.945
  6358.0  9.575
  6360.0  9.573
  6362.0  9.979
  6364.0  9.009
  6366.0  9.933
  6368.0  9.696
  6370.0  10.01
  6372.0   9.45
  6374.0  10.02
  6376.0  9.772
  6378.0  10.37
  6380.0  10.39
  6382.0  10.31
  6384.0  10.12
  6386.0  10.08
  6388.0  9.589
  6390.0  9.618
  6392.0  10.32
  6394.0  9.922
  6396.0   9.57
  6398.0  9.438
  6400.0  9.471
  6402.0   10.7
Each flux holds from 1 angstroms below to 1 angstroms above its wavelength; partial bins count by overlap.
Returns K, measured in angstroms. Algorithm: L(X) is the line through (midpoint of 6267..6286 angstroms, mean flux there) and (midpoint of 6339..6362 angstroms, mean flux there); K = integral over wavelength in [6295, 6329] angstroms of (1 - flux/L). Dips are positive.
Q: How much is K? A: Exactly 1.4 angstroms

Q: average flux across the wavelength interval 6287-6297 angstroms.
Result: 9.82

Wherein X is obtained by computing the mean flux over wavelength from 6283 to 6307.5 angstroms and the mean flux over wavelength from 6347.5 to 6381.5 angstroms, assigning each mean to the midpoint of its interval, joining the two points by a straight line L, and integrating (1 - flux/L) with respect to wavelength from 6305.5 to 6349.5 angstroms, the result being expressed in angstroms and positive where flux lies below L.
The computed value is 0.9 angstroms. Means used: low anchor 9.82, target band 9.66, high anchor 9.88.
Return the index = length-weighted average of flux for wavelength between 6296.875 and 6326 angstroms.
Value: 9.66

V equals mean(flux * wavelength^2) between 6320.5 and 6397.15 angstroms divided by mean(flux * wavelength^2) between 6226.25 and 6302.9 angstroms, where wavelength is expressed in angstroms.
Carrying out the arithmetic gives 1.1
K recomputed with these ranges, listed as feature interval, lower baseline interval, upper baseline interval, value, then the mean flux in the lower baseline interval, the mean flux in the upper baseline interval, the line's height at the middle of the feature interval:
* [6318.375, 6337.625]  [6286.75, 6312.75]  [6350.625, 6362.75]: 0.62 angstroms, 9.68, 9.82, 9.75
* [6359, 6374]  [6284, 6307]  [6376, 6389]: 0.55 angstroms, 9.81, 10.1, 10.1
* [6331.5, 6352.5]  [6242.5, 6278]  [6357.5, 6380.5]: -0.60 angstroms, 9.15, 9.81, 9.64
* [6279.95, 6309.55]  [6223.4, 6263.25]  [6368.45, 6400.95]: -1.62 angstroms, 9.02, 9.9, 9.34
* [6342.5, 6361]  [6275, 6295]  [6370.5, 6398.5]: 0.30 angstroms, 10.2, 9.94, 10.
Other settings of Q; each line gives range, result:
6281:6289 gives 10.2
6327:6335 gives 9.16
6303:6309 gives 9.52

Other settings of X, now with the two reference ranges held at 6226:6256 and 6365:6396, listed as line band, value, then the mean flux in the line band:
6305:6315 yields 0.1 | 9.37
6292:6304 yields -0.2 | 9.57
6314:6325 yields -0.4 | 9.88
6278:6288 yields -1.1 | 10.3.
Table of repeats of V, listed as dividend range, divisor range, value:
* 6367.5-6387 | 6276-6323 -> 1.05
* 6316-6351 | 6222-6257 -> 1.11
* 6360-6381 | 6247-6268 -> 1.14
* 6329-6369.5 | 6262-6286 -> 1.02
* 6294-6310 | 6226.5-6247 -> 1.05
